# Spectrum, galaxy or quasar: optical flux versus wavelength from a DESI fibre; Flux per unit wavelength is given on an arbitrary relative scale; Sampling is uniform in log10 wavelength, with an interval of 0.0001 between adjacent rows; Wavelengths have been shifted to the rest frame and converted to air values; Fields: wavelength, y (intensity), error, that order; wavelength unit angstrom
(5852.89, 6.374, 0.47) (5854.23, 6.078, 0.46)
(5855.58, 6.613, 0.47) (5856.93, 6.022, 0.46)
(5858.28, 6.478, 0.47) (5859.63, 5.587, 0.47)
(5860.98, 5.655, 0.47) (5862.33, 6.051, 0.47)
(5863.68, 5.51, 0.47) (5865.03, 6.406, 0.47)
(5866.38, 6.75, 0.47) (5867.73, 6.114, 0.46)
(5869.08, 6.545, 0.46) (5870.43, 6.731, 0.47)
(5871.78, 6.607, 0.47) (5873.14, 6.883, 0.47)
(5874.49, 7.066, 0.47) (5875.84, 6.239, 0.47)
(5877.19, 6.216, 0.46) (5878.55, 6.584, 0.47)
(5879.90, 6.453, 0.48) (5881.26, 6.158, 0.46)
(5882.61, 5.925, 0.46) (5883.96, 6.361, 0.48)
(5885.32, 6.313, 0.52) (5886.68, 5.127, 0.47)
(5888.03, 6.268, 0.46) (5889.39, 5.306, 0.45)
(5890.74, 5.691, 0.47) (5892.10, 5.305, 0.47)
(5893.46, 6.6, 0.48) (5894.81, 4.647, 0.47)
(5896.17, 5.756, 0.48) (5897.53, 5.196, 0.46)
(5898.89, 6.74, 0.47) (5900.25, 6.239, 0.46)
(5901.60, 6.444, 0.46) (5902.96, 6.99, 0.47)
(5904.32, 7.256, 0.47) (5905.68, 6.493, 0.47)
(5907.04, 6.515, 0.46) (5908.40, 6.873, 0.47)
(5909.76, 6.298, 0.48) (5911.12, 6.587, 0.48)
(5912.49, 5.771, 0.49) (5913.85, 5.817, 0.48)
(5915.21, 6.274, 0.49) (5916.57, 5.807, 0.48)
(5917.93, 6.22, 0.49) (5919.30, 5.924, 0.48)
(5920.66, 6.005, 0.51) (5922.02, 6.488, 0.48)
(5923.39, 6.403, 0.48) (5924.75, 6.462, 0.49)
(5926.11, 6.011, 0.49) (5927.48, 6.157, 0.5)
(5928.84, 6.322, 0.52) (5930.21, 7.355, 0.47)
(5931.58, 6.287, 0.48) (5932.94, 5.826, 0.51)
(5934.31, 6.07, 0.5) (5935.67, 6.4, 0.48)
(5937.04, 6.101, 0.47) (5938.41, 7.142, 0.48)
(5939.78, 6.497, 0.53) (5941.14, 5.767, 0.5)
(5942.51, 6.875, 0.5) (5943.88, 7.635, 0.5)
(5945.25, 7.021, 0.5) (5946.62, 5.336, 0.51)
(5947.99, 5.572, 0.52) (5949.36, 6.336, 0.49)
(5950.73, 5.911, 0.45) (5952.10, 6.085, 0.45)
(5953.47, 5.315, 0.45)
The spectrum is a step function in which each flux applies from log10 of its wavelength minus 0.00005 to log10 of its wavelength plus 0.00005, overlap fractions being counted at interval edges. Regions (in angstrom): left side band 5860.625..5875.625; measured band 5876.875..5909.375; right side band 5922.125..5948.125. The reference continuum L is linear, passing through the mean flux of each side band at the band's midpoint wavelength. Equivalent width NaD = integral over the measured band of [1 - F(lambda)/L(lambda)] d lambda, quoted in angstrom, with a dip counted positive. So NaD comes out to 1.31 angstrom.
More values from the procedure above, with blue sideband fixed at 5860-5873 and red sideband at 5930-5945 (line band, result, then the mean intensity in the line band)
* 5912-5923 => 0.7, 6.05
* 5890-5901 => 1.0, 5.78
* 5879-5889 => 0.4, 6.07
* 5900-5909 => -0.4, 6.71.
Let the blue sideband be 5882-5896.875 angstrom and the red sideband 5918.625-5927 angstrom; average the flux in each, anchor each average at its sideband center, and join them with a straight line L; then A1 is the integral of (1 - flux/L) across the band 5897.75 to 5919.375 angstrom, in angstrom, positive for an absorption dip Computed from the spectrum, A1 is -1.3 angstrom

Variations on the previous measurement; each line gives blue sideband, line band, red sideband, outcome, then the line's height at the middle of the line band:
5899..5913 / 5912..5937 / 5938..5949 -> 1.2 angstrom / 6.51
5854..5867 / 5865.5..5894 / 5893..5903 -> -0.9 angstrom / 6.06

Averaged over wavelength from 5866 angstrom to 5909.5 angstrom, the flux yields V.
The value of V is 6.26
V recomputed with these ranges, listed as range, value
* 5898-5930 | 6.36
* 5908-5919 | 6.18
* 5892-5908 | 6.23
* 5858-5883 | 6.32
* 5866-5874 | 6.61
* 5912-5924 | 6.08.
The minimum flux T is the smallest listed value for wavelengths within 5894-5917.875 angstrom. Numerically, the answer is 4.647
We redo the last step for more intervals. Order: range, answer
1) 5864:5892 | 5.127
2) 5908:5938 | 5.771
